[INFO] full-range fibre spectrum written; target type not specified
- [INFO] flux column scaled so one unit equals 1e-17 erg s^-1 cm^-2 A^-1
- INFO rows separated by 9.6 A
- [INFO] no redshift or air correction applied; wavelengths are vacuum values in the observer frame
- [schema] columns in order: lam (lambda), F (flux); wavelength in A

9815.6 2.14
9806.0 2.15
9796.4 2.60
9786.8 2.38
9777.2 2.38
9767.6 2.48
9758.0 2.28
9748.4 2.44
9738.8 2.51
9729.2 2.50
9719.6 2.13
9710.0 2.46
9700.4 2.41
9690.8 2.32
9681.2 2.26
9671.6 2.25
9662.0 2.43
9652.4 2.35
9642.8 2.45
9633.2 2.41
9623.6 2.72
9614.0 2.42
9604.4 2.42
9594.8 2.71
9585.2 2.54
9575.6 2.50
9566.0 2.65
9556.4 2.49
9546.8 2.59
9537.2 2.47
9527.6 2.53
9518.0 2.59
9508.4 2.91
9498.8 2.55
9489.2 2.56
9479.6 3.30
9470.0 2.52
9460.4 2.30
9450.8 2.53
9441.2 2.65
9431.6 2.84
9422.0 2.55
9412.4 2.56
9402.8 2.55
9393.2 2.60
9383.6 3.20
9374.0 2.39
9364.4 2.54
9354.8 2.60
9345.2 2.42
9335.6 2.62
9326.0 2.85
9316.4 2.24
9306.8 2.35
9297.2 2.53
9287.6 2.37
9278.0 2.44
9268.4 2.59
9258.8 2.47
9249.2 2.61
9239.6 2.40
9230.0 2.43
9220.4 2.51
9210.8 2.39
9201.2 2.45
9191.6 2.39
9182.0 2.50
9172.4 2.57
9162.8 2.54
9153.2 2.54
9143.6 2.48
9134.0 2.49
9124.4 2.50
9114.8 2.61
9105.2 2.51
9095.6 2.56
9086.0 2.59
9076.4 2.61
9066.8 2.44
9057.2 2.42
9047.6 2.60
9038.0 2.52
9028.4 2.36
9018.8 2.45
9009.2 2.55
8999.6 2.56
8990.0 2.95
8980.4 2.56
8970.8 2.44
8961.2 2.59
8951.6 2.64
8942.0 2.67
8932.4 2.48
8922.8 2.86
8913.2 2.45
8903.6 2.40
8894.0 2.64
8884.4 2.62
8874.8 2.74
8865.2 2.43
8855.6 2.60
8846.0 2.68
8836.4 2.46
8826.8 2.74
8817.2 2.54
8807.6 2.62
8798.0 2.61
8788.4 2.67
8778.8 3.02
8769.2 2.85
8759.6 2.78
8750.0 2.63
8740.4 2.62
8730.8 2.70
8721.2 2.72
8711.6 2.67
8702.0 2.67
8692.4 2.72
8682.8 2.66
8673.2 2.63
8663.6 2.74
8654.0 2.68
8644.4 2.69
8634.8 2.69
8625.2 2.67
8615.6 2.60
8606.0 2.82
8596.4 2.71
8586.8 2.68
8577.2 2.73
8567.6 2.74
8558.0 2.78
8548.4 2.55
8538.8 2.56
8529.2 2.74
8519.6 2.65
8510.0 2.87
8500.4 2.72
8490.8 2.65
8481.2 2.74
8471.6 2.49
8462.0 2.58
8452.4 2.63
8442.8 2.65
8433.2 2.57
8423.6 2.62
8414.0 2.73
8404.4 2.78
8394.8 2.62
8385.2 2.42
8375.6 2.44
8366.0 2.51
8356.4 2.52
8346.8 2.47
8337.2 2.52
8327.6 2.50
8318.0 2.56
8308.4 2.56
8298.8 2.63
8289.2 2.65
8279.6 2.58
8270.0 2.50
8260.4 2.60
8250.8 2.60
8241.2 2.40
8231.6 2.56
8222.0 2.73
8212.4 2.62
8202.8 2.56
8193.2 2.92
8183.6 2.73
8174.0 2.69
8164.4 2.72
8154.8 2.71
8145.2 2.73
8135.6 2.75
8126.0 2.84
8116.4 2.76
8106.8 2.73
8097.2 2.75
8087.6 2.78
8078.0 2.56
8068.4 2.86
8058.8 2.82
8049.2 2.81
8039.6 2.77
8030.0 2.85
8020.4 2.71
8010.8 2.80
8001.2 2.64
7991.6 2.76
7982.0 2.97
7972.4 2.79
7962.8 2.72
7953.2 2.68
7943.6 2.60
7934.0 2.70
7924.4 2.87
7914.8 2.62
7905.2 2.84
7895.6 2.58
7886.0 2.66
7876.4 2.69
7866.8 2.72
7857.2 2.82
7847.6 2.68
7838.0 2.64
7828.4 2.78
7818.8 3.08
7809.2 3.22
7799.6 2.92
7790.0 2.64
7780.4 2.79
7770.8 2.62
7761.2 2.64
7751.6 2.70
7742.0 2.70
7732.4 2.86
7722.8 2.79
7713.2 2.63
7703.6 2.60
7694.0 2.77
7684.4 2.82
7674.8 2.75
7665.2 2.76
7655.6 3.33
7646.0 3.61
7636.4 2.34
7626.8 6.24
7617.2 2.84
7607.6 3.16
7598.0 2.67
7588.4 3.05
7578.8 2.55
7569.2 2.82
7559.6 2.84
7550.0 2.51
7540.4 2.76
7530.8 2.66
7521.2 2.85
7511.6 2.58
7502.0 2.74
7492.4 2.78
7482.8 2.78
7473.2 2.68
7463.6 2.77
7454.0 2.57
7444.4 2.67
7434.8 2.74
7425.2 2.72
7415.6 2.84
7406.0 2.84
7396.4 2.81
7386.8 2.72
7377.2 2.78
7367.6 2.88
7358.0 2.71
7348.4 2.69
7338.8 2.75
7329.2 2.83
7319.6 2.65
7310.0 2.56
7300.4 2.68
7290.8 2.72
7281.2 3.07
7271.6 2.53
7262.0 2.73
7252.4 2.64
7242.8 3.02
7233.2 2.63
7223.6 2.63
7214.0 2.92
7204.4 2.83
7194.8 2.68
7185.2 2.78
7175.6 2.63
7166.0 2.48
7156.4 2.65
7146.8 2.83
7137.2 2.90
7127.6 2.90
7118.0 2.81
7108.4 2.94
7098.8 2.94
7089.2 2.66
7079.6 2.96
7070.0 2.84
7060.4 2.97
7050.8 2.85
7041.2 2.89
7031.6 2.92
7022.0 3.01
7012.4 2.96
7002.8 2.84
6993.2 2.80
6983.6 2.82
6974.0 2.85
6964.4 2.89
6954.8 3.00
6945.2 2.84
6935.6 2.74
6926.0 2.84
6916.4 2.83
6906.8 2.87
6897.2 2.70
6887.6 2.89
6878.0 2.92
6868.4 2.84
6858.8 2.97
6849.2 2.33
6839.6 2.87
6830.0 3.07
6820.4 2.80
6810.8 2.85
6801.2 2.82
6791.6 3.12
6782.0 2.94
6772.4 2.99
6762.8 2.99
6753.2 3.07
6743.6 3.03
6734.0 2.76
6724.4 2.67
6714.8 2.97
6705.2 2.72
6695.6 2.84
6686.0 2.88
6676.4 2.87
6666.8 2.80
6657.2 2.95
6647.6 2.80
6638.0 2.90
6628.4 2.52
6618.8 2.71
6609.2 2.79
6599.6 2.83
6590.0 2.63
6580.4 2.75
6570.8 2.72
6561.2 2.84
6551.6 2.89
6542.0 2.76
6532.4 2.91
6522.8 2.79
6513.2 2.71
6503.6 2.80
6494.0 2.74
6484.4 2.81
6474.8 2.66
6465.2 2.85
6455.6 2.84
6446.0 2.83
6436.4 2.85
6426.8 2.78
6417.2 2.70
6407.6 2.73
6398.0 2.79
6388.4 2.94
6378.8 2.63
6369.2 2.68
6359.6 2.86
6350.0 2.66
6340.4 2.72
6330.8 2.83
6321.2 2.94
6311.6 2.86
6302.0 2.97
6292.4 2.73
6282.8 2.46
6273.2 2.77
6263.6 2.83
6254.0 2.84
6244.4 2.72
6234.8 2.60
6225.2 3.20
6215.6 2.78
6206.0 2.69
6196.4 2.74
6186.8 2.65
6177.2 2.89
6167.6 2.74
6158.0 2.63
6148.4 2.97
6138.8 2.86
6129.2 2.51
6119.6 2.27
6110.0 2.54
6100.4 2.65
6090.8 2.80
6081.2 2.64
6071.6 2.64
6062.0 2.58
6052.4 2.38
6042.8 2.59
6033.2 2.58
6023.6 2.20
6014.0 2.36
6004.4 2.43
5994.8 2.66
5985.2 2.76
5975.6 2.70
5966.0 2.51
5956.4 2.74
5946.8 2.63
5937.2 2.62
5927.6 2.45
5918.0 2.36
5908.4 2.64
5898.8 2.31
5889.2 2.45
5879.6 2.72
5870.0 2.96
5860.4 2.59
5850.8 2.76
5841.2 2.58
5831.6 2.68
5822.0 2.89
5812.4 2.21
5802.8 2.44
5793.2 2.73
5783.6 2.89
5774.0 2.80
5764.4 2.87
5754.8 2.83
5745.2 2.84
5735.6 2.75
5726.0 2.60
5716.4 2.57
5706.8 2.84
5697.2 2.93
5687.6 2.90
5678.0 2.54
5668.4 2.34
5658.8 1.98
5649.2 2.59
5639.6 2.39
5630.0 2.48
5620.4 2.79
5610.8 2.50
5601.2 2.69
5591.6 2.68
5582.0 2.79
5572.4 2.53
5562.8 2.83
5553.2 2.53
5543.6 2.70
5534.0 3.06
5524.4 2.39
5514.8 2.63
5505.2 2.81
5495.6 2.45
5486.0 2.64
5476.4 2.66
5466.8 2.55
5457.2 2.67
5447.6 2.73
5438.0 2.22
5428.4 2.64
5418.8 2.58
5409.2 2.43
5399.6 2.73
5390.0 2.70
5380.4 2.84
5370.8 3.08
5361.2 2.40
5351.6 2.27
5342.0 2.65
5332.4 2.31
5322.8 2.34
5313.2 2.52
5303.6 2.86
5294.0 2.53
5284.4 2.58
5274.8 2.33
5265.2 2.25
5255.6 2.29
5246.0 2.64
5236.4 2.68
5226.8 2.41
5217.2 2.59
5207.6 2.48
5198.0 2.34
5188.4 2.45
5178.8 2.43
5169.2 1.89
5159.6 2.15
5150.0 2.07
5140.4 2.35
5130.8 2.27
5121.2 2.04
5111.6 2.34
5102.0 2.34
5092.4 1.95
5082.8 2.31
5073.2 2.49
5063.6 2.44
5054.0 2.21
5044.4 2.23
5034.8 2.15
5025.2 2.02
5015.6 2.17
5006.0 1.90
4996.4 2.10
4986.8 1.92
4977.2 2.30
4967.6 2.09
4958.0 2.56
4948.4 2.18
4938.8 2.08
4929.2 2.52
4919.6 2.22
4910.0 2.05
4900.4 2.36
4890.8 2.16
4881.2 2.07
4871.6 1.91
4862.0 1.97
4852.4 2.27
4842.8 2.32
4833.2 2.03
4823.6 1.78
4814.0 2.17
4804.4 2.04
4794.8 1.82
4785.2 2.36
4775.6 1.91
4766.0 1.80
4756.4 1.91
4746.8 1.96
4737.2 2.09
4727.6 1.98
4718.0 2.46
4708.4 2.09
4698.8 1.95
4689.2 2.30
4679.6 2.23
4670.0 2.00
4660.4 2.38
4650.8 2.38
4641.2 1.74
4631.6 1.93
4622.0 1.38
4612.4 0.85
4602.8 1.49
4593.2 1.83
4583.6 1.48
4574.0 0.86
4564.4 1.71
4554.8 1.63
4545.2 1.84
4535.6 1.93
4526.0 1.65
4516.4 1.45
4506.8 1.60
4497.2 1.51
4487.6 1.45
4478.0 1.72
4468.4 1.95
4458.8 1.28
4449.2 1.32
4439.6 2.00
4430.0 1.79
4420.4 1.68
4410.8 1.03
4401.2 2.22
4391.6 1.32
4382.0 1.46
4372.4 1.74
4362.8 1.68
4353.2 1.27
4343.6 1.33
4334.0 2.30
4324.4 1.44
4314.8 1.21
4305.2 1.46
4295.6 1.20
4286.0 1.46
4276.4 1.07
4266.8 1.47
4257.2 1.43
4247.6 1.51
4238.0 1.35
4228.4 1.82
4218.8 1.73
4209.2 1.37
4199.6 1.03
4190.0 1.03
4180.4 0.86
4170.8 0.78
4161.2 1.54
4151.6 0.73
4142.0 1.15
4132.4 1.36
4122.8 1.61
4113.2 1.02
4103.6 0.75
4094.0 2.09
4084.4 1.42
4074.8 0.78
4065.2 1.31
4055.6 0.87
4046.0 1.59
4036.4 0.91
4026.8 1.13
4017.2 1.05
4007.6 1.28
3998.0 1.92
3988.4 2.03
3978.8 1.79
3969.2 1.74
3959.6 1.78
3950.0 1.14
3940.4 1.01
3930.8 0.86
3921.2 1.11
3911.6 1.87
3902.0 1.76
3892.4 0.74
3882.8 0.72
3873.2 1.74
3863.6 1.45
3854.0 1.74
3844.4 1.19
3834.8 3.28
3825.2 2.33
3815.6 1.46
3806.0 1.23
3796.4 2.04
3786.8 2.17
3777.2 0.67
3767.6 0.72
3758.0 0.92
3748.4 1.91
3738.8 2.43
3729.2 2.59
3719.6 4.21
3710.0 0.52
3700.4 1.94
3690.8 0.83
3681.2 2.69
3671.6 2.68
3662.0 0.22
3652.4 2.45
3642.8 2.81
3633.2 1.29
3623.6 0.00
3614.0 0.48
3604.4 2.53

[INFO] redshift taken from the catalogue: 0.162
